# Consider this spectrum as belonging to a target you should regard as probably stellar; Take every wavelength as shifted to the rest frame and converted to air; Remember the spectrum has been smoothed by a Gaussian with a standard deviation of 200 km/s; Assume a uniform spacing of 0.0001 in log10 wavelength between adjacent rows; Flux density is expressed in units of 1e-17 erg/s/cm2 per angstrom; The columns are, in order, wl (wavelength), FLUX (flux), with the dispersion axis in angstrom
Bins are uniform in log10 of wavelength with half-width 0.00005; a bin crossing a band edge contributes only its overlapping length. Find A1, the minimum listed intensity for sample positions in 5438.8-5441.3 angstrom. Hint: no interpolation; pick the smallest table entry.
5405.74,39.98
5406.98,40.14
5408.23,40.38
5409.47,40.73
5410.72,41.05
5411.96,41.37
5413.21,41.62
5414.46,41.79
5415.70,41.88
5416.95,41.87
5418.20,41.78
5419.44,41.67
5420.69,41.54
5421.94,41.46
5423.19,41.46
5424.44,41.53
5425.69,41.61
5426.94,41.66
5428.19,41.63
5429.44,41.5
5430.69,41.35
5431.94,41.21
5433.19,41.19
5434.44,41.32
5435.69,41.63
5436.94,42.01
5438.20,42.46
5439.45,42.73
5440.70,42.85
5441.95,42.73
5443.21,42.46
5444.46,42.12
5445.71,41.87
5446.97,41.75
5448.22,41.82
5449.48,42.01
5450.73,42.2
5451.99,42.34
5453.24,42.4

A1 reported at 42.73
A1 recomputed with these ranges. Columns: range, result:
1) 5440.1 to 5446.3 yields 41.87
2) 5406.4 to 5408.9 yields 40.14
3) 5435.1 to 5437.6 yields 41.63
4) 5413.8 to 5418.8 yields 41.78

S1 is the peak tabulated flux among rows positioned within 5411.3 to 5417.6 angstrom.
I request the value 41.88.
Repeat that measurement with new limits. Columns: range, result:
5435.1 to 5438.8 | 42.46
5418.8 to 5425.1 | 41.67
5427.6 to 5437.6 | 42.01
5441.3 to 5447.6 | 42.73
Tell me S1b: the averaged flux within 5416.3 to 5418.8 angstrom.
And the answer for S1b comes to 41.7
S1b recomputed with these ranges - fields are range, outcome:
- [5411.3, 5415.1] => 41.7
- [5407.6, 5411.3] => 40.7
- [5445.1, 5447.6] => 41.8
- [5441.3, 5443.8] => 42.5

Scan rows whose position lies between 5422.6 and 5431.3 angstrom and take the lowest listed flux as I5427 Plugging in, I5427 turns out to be 41.35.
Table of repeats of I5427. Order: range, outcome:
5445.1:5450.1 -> 41.75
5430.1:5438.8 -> 41.19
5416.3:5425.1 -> 41.46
